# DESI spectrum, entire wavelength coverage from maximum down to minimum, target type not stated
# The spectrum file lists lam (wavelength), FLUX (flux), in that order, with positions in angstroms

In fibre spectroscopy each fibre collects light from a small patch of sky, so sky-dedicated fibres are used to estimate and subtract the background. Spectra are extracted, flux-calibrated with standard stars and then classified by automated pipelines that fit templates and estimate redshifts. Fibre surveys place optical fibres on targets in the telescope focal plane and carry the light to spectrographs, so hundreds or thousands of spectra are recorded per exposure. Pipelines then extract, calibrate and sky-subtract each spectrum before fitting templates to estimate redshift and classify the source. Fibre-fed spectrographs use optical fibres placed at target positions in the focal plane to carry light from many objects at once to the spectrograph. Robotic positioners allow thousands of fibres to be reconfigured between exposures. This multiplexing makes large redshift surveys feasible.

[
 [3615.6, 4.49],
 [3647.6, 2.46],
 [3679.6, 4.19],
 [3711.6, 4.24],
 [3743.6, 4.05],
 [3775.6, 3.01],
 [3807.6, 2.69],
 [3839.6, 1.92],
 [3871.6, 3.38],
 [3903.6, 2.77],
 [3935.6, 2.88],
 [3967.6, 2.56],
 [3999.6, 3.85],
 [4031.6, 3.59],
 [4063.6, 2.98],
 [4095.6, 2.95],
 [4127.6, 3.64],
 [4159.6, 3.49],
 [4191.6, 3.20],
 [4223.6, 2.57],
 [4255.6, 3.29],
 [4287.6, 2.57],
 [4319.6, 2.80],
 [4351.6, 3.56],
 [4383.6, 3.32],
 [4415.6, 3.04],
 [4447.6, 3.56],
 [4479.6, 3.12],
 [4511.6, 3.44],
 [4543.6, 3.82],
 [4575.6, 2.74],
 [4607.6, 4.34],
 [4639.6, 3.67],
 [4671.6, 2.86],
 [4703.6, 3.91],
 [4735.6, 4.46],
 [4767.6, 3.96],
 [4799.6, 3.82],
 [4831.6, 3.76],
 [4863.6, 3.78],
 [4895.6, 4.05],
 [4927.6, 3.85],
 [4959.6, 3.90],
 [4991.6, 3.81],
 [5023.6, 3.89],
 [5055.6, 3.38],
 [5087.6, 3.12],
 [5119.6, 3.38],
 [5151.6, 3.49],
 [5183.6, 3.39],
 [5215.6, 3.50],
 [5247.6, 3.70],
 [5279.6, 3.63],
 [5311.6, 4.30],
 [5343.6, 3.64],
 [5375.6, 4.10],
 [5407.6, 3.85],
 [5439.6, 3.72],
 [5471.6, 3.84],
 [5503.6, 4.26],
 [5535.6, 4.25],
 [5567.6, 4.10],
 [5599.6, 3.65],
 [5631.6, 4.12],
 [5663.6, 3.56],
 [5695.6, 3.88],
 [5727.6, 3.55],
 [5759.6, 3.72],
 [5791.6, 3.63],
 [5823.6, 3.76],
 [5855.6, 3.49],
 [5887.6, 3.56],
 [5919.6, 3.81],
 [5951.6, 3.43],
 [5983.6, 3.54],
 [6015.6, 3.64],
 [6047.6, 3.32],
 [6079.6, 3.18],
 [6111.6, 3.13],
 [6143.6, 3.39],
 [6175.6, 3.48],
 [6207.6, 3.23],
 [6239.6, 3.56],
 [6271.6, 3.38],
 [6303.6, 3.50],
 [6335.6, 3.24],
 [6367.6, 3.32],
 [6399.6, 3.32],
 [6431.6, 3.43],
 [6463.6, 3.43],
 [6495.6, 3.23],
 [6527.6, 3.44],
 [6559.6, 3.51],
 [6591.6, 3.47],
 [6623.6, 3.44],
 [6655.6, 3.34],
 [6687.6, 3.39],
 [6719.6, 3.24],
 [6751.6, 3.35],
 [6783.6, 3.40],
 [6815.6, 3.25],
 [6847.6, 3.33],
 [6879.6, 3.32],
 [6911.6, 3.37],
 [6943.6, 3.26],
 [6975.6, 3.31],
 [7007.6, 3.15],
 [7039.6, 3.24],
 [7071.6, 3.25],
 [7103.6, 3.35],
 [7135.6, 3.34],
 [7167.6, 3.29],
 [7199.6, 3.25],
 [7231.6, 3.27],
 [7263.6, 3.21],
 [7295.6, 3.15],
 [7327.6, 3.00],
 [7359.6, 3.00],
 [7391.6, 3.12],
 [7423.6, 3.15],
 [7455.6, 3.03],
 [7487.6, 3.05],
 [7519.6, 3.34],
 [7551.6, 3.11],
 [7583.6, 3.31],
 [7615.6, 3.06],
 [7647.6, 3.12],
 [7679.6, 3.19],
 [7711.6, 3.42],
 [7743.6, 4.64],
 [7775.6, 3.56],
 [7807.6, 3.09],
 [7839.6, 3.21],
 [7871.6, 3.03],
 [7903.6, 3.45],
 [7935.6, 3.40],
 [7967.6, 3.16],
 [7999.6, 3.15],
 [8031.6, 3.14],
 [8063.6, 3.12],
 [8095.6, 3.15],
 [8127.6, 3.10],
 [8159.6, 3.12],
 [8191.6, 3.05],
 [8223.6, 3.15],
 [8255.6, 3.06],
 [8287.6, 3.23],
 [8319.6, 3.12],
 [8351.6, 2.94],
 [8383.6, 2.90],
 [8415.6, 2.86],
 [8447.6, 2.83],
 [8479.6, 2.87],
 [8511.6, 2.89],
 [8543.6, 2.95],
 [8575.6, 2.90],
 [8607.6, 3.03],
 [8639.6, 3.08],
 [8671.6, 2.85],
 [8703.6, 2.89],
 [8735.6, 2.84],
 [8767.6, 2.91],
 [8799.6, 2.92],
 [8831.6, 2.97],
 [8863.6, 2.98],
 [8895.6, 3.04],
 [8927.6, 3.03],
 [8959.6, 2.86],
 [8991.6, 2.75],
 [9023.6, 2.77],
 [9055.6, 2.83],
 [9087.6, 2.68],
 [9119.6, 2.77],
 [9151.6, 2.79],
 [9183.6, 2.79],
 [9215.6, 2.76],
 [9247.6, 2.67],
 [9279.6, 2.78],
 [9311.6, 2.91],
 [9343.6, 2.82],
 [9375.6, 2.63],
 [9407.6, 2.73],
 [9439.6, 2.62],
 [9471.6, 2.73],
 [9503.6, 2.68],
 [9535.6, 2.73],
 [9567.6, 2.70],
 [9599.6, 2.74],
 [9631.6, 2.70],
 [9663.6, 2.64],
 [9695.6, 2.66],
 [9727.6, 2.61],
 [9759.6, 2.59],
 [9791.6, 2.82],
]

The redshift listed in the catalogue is 0.18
